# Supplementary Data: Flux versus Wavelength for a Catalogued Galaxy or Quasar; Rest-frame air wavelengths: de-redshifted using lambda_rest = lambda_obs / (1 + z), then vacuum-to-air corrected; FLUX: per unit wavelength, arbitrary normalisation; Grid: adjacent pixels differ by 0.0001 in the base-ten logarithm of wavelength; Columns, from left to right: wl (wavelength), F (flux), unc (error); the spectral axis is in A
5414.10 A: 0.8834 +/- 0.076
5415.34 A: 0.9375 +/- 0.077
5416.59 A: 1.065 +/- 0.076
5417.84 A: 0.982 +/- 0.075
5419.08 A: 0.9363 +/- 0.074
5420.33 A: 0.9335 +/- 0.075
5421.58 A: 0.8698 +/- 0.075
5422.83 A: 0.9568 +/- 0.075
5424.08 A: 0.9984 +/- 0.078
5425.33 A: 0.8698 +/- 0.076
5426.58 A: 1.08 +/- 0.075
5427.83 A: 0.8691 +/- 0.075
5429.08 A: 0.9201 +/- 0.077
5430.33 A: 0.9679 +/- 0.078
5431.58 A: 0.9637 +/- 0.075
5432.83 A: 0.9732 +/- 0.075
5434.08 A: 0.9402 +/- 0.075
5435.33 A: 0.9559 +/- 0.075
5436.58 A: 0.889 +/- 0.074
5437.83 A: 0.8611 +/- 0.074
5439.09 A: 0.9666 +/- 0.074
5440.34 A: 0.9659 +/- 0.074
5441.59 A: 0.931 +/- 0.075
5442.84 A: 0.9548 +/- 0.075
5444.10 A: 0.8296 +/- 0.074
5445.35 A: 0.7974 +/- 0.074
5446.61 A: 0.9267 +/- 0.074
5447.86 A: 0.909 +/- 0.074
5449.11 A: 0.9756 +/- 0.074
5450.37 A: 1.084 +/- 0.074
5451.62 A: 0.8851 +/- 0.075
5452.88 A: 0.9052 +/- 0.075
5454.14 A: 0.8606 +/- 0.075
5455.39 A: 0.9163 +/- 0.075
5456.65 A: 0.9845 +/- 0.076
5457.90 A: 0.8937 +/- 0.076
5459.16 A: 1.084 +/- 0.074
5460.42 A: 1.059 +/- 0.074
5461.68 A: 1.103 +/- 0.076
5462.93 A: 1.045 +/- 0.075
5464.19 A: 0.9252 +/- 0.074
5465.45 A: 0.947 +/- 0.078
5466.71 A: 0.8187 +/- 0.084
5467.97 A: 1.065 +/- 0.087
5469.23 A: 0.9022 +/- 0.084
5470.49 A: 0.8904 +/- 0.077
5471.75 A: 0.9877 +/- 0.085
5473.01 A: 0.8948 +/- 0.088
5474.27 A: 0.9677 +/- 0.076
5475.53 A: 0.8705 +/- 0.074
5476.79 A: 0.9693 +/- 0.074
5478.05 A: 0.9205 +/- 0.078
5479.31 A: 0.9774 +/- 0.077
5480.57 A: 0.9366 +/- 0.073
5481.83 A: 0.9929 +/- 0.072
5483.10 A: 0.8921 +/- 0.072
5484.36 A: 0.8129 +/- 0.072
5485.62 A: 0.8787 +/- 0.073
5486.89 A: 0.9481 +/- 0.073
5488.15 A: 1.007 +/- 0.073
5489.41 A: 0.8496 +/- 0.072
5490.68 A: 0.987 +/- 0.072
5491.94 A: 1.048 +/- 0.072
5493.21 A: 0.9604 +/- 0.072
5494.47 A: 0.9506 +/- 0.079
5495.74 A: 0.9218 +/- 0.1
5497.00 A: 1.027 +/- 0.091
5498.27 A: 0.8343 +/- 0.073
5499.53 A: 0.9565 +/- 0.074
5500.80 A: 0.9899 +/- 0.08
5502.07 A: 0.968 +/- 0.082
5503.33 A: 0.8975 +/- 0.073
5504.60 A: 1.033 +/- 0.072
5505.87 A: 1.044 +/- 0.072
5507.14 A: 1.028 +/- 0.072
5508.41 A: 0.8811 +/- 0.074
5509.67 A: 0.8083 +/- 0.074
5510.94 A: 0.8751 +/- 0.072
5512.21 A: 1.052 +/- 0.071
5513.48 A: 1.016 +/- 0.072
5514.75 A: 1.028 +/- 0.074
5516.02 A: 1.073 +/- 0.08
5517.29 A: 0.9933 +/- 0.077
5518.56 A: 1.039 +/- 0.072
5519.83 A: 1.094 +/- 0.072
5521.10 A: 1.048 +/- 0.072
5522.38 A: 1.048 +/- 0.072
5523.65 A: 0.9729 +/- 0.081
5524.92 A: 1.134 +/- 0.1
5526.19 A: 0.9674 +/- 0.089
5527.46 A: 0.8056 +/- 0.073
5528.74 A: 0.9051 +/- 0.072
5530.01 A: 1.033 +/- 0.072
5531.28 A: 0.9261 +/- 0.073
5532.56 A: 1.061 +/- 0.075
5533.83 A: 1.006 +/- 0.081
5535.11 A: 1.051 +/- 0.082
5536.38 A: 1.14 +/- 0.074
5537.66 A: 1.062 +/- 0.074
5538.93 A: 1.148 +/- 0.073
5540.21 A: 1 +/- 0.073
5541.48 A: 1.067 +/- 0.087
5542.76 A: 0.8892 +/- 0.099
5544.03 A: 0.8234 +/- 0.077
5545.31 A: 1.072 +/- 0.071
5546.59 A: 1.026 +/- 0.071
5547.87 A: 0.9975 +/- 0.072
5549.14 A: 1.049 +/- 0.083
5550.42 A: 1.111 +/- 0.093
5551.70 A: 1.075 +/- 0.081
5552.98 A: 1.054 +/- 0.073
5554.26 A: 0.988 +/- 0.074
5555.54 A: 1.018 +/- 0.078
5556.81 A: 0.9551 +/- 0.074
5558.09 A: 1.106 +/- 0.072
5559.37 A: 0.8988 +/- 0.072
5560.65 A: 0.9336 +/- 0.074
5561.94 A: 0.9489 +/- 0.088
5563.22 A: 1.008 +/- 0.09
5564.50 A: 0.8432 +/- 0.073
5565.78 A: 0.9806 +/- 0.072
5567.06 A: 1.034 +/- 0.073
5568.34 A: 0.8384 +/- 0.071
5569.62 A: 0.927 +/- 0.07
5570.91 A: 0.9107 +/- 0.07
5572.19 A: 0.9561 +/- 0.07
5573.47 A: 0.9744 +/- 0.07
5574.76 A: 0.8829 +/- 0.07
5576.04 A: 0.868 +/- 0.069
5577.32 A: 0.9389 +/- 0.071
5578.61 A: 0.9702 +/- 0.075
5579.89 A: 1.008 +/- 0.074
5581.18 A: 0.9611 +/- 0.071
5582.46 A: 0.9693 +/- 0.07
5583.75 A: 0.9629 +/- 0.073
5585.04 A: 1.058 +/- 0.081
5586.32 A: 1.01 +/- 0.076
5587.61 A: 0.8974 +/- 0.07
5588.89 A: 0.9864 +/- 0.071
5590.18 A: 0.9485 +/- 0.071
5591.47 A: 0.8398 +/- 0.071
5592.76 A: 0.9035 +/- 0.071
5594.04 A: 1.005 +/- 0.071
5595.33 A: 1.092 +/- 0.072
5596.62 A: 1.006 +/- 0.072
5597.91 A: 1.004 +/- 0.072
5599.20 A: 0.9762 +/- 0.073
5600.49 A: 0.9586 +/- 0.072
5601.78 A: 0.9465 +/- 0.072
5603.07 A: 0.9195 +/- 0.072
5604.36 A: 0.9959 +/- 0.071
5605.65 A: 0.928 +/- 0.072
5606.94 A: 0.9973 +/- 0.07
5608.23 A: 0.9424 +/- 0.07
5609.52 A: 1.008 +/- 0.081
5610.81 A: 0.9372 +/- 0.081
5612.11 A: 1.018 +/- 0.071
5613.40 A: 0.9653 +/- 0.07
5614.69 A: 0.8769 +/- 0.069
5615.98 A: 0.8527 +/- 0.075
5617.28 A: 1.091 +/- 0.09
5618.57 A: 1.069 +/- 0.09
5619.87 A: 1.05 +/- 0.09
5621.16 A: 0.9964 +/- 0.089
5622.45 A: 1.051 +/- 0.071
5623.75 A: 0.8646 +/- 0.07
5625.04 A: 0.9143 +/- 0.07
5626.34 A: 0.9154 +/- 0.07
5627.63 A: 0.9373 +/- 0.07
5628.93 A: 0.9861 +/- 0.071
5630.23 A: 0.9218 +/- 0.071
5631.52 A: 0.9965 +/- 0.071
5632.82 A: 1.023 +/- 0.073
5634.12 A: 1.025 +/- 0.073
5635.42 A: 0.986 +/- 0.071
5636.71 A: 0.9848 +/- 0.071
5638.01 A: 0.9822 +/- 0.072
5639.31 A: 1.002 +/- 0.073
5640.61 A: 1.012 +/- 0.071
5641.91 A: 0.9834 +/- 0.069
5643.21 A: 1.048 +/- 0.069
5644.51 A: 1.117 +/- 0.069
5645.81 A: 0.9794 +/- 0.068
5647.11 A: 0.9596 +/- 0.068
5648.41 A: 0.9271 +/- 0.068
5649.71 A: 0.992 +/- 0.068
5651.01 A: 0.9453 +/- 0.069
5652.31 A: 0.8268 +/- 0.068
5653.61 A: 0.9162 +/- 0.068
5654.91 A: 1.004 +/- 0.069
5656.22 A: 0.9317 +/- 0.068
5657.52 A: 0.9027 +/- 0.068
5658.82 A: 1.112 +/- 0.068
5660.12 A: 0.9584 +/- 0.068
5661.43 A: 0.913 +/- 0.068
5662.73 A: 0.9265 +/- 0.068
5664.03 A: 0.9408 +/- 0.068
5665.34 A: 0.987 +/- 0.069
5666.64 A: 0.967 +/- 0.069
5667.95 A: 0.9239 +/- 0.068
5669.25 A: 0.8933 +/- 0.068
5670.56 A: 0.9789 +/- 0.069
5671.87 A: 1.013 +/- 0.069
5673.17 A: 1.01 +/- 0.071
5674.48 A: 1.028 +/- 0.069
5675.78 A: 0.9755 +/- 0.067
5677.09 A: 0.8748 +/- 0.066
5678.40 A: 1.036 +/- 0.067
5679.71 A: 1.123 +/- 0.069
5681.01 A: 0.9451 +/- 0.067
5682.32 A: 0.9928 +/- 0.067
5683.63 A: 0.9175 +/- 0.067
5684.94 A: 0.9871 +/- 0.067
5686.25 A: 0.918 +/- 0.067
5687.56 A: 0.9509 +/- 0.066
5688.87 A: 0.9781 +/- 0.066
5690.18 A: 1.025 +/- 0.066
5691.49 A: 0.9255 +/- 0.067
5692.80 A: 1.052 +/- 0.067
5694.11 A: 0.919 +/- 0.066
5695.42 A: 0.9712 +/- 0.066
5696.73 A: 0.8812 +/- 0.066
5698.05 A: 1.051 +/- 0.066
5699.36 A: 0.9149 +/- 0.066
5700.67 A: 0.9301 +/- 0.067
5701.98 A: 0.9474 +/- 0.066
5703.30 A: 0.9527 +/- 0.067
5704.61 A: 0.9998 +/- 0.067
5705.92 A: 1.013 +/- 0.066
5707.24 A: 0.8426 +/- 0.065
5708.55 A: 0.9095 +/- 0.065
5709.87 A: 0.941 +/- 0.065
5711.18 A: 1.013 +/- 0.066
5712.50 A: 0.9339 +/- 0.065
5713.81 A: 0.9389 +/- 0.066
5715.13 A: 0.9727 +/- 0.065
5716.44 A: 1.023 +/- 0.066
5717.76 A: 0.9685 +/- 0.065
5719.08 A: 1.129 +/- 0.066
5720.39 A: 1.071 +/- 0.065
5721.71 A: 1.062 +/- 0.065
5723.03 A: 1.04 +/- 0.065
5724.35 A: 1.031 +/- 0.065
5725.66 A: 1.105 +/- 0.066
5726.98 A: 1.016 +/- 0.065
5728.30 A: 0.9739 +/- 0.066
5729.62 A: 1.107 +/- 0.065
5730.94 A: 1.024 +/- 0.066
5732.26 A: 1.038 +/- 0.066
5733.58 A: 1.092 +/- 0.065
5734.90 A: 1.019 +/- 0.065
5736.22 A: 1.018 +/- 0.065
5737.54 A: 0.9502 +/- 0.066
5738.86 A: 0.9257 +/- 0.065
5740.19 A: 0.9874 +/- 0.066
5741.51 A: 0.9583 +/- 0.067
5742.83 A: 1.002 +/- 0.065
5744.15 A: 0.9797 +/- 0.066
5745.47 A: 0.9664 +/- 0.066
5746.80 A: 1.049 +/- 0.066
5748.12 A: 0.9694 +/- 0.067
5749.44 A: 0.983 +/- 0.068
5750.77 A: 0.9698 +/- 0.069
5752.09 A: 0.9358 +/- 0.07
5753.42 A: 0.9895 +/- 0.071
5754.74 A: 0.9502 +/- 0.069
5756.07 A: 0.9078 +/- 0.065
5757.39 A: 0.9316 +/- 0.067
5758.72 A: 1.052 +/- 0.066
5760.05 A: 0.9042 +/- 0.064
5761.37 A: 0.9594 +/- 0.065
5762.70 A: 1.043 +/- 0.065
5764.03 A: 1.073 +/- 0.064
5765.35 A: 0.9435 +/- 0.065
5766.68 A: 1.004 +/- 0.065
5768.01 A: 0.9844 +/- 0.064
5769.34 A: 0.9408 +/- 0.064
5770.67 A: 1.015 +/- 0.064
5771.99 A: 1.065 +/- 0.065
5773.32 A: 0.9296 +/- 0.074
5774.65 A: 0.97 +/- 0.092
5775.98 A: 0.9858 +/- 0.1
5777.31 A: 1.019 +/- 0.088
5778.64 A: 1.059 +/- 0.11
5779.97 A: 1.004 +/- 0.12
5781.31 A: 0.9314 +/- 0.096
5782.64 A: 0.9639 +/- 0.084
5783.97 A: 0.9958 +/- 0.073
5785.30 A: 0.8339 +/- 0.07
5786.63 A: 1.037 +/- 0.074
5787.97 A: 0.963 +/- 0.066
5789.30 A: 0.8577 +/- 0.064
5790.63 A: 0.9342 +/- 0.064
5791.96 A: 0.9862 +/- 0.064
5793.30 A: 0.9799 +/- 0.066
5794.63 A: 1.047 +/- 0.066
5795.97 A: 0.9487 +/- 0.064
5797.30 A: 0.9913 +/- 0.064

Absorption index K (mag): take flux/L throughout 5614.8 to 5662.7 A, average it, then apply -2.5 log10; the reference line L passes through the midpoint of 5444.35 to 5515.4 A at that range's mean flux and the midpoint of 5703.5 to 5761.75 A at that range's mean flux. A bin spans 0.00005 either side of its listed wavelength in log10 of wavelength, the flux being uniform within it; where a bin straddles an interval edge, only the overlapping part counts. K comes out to 0.00 mag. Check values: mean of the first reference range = 0.949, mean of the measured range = 0.975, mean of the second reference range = 0.992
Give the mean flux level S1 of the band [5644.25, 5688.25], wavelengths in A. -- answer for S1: 0.966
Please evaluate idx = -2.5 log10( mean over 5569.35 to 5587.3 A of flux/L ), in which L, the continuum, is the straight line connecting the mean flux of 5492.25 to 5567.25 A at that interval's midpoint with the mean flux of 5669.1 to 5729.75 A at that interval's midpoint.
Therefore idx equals 0.039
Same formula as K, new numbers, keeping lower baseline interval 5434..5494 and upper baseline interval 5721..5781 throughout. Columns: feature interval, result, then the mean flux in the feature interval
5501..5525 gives -0.05 mag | 0.998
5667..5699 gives 0.01 mag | 0.973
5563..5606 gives 0.01 mag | 0.956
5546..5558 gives -0.08 mag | 1.03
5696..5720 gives 0.03 mag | 0.966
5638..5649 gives -0.03 mag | 1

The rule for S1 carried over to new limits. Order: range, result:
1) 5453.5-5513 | 0.95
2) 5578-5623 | 0.977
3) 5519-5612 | 0.984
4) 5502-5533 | 0.989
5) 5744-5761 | 0.968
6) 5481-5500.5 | 0.939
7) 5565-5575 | 0.939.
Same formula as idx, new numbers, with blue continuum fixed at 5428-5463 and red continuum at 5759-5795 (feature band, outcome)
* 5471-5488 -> 0.02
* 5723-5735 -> -0.08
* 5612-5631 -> 0.00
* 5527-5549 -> -0.05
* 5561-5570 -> 0.02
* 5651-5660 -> 0.02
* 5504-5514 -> -0.02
